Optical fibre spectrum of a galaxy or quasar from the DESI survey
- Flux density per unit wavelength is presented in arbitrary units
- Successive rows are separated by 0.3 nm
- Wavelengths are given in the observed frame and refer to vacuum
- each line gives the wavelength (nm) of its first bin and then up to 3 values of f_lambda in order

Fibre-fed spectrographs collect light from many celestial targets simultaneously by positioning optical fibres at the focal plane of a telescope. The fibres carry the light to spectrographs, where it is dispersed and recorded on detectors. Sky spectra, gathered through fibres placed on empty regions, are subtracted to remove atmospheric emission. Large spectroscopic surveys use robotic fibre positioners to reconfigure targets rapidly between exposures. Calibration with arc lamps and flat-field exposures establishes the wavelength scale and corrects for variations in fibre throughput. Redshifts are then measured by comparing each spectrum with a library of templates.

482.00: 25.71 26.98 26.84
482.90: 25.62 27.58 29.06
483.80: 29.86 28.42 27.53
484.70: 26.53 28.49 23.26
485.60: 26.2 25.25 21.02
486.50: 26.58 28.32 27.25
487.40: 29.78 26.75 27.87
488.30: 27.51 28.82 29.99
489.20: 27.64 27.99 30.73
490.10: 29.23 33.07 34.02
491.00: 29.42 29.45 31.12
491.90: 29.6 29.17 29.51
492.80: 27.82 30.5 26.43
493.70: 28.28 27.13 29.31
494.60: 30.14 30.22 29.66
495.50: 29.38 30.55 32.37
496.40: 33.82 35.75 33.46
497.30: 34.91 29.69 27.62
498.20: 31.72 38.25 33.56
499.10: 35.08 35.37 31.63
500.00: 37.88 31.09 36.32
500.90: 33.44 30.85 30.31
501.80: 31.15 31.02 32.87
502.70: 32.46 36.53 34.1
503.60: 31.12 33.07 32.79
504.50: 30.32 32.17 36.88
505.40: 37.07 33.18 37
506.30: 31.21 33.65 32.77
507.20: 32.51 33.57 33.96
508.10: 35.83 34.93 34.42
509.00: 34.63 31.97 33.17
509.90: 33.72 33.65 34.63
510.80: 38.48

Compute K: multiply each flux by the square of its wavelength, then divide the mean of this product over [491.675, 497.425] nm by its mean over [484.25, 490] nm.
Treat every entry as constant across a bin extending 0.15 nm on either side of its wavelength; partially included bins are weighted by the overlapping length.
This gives 1.2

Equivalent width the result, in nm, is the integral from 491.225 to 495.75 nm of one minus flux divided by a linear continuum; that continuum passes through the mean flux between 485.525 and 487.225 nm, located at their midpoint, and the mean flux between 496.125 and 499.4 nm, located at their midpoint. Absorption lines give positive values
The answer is 0.19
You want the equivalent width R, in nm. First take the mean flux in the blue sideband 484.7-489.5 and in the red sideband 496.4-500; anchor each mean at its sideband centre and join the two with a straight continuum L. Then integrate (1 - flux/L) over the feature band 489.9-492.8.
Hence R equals -0.09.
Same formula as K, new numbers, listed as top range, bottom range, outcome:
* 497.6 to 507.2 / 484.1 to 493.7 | 1.24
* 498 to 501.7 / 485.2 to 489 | 1.32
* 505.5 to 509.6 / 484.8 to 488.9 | 1.37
